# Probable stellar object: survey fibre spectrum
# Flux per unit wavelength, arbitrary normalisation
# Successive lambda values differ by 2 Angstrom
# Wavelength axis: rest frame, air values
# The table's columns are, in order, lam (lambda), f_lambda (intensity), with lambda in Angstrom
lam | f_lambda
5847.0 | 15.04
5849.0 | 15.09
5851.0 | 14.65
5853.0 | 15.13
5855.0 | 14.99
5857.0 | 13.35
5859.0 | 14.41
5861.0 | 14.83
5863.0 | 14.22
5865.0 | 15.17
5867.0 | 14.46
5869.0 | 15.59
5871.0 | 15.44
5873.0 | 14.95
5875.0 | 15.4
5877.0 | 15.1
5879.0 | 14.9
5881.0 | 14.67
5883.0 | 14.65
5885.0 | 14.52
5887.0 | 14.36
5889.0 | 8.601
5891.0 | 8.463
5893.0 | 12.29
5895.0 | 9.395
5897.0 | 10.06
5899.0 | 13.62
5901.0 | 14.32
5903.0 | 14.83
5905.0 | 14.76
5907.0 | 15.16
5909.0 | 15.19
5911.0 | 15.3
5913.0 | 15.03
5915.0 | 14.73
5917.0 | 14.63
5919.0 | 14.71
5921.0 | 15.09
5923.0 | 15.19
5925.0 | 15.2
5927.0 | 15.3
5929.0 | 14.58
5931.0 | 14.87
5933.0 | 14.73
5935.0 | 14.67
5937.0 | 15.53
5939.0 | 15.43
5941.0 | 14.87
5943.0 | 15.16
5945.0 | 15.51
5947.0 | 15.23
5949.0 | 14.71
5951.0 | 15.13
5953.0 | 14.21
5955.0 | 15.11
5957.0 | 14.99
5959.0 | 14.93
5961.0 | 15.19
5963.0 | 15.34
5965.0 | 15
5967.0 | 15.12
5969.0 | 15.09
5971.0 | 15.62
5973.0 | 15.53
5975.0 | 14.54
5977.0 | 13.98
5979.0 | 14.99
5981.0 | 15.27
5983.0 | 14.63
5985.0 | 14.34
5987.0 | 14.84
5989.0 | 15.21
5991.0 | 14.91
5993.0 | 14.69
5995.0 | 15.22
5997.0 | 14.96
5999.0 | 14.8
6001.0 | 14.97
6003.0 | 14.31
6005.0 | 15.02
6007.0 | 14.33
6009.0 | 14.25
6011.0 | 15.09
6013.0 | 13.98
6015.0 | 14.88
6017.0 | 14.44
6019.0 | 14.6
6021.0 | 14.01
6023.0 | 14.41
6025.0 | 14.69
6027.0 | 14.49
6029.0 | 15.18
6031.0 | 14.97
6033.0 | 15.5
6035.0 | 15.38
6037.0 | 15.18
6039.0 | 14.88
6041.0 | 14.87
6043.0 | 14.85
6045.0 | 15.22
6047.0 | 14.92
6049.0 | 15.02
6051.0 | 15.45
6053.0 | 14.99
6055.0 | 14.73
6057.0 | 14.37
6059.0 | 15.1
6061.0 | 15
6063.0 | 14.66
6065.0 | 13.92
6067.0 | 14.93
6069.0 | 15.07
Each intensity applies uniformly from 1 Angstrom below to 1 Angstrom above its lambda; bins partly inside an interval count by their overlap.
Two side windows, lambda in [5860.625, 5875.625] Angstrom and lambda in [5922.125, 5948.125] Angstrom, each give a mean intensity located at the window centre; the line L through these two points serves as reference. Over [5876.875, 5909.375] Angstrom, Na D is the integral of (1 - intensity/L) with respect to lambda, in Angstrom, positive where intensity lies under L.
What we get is 4.1 Angstrom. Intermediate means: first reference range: 15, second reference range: 15.1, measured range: 13.1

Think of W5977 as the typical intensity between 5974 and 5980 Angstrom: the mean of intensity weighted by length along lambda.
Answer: 14.5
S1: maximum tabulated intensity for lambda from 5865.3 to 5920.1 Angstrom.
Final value 15.59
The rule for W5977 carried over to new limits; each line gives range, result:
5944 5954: 15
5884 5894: 11.6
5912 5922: 14.8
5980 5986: 14.7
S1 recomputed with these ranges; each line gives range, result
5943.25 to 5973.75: 15.62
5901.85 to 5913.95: 15.3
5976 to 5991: 15.27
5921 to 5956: 15.53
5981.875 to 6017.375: 15.22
